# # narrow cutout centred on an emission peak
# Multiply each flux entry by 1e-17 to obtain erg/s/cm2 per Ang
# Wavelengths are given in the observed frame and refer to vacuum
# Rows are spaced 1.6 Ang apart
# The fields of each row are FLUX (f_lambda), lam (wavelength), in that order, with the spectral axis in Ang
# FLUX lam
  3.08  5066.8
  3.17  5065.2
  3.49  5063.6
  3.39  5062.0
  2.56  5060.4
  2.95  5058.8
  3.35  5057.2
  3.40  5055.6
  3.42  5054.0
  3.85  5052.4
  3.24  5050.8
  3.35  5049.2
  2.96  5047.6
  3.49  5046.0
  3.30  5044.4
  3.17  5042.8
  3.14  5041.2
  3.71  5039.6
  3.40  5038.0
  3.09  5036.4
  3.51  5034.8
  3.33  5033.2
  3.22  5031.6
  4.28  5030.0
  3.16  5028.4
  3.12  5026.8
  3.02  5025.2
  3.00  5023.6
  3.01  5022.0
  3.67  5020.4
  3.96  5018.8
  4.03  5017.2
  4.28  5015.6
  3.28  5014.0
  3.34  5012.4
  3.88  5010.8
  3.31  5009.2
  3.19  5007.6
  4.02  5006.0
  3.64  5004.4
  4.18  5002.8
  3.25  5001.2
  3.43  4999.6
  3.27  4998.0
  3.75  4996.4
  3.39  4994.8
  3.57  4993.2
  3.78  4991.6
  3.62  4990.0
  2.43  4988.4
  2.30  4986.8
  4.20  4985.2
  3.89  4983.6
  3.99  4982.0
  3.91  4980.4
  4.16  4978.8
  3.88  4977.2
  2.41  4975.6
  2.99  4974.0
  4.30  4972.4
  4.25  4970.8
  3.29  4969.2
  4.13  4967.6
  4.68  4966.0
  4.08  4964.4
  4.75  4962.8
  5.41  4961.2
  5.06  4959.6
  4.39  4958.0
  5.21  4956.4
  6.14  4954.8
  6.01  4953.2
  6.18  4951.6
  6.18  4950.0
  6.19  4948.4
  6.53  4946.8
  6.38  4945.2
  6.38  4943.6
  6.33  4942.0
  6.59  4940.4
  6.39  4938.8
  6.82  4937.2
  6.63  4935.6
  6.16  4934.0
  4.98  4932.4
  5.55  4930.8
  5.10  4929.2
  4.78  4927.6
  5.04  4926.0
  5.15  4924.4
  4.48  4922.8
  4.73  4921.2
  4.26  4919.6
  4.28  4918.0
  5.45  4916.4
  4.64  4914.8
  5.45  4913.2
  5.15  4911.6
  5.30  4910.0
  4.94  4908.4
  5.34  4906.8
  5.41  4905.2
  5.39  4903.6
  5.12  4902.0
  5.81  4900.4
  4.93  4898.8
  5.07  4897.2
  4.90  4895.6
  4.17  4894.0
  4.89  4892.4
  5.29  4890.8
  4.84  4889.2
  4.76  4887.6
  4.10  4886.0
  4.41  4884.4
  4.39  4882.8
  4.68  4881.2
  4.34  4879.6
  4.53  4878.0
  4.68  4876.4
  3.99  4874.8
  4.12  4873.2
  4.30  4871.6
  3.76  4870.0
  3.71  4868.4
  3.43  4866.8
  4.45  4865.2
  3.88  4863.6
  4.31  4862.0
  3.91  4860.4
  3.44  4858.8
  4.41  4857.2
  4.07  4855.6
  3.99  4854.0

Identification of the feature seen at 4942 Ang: C III]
